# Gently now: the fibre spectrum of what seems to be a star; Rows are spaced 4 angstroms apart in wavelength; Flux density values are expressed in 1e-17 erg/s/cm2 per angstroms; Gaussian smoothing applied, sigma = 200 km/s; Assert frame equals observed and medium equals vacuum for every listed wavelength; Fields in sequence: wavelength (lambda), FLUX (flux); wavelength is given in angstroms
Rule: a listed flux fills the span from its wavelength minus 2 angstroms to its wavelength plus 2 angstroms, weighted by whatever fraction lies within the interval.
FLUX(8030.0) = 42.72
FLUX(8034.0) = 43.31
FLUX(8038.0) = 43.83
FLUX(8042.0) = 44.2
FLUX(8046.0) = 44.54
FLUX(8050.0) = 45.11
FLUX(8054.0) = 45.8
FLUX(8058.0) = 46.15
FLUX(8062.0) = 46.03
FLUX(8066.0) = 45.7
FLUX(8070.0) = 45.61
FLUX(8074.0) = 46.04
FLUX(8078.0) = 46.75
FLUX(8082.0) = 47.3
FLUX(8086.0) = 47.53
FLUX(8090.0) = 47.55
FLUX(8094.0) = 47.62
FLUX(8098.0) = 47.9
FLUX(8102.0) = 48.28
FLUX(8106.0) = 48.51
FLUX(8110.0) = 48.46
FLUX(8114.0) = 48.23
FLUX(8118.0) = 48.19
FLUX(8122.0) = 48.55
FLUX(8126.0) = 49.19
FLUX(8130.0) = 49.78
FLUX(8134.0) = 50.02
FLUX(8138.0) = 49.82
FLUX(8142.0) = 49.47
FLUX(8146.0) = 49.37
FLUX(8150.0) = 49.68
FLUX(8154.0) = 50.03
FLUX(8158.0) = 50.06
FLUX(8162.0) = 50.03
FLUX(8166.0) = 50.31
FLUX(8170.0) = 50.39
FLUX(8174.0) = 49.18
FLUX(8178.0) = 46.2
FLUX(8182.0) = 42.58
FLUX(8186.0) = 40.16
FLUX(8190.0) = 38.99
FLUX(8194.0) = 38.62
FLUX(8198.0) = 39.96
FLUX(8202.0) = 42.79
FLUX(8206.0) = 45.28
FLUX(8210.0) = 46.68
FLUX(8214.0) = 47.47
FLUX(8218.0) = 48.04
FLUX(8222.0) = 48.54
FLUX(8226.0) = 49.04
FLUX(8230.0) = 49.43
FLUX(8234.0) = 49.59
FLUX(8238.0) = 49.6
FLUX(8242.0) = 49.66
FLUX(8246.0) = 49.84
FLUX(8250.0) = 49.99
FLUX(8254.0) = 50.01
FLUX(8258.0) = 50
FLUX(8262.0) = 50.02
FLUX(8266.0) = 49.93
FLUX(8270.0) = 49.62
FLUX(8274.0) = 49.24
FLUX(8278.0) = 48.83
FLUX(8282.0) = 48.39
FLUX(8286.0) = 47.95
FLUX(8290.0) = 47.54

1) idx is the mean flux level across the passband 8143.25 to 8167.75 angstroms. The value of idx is 49.9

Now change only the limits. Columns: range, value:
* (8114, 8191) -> 48.1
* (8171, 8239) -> 45.4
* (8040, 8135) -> 47.2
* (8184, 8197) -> 39.3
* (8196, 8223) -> 45.4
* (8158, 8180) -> 49.3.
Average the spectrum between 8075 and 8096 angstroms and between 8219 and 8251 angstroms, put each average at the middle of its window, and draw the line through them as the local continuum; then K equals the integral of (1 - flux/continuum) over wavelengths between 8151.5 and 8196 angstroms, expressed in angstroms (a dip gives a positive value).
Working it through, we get 2.23 angstroms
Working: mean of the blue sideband 47.3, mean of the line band 46.1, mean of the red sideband 49.4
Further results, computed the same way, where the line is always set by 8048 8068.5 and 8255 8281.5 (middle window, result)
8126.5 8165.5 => -2.03 angstroms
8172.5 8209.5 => 4.18 angstroms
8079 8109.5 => -0.92 angstroms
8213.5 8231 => 0.07 angstroms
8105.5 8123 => -0.60 angstroms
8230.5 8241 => -0.13 angstroms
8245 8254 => -0.13 angstroms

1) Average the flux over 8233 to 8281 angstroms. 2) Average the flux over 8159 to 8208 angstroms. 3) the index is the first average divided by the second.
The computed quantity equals 1.11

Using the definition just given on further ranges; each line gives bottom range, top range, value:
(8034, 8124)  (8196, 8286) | 1.03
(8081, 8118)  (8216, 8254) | 1.03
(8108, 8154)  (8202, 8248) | 0.98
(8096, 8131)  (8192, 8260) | 0.98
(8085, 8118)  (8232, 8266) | 1.04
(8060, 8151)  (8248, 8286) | 1.03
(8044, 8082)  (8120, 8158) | 1.08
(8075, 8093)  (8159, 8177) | 1.05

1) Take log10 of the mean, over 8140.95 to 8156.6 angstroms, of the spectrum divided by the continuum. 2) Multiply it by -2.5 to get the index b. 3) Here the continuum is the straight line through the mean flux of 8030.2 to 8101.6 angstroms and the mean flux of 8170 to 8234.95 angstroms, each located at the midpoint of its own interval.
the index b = -0.09 mag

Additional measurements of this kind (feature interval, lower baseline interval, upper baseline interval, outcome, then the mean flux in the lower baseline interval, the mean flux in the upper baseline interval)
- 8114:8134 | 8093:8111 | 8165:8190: -0.034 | 48.2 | 45.7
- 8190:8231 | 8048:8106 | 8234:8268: 0.092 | 46.7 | 49.9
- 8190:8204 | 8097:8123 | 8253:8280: 0.215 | 48.3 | 49.7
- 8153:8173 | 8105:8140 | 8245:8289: -0.022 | 49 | 49.4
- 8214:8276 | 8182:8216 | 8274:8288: -0.082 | 42.5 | 48.5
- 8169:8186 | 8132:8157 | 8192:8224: 0.025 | 49.7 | 44.7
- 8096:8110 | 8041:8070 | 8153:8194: -0.057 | 45.4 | 46.3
